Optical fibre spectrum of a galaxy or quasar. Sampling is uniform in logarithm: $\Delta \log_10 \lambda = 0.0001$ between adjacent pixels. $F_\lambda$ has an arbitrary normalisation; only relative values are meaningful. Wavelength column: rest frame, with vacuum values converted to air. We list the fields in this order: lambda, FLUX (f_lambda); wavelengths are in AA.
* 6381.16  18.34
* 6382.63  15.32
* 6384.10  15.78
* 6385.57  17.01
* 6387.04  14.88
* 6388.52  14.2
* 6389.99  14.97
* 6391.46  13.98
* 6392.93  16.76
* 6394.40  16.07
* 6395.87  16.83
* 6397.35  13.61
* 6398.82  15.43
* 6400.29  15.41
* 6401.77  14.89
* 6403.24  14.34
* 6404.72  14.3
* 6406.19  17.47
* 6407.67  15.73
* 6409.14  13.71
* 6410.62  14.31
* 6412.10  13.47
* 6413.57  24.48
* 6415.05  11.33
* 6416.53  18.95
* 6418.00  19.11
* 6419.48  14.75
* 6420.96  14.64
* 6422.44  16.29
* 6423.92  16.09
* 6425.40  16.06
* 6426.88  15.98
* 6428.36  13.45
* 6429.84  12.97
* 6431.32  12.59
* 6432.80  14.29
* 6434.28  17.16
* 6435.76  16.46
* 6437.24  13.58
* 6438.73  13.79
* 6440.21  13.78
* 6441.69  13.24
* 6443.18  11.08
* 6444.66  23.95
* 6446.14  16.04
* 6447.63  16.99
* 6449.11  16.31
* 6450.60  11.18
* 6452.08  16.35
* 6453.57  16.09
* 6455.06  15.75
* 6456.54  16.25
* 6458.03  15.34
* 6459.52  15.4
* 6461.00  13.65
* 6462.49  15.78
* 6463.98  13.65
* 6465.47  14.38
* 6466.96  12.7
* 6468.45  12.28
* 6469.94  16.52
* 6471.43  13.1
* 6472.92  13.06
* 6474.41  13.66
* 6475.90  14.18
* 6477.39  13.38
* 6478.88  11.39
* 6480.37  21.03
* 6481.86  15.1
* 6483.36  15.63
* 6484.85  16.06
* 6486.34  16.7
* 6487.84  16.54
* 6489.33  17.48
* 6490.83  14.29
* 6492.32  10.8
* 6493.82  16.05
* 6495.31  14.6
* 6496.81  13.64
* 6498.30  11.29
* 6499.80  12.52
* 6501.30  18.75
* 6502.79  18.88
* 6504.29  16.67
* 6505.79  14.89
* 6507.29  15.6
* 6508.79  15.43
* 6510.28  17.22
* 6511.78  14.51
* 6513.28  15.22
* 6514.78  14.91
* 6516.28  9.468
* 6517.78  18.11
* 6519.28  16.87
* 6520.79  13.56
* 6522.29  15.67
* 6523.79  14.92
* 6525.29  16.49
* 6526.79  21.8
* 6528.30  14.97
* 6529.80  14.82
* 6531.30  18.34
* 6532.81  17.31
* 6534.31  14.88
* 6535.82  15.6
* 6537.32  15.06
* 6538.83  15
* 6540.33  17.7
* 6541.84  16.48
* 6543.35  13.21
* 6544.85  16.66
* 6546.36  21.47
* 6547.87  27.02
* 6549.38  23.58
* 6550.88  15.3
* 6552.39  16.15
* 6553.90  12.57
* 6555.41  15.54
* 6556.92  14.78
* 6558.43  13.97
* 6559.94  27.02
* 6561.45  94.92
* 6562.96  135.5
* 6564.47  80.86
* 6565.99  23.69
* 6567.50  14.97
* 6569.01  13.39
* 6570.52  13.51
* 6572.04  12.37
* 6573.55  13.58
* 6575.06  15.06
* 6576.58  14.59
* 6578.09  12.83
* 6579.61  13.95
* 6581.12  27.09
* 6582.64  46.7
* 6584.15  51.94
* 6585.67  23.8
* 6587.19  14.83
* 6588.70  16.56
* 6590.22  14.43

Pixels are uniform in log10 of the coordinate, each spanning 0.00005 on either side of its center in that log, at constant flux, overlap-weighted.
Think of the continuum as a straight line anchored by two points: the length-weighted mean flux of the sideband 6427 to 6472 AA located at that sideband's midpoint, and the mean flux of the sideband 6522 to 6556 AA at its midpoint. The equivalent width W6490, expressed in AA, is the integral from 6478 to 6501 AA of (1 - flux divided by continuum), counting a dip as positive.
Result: 1.2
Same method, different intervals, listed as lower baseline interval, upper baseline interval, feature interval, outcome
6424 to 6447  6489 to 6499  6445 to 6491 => -2.4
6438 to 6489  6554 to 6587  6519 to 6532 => 4.4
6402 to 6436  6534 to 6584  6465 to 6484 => 5.2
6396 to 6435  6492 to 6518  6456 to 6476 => 1.2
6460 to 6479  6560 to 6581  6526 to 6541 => 5.8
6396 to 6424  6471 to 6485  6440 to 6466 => -0.5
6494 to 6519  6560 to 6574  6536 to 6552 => 7.4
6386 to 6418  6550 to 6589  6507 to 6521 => 5.4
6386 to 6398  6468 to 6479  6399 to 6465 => -4.4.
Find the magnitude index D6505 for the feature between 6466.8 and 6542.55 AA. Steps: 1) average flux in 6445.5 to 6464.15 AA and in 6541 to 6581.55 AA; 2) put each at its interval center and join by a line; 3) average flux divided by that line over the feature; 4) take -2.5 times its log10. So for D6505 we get 0.31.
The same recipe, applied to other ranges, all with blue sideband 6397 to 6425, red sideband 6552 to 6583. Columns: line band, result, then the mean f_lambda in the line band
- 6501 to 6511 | 0.41 mag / 16.7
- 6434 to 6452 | 0.22 mag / 15.3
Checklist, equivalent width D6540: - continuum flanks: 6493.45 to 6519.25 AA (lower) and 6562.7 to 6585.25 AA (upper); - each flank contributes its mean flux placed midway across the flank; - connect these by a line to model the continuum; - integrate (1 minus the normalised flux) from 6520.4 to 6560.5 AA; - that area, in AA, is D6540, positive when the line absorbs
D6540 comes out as 9.9 AA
